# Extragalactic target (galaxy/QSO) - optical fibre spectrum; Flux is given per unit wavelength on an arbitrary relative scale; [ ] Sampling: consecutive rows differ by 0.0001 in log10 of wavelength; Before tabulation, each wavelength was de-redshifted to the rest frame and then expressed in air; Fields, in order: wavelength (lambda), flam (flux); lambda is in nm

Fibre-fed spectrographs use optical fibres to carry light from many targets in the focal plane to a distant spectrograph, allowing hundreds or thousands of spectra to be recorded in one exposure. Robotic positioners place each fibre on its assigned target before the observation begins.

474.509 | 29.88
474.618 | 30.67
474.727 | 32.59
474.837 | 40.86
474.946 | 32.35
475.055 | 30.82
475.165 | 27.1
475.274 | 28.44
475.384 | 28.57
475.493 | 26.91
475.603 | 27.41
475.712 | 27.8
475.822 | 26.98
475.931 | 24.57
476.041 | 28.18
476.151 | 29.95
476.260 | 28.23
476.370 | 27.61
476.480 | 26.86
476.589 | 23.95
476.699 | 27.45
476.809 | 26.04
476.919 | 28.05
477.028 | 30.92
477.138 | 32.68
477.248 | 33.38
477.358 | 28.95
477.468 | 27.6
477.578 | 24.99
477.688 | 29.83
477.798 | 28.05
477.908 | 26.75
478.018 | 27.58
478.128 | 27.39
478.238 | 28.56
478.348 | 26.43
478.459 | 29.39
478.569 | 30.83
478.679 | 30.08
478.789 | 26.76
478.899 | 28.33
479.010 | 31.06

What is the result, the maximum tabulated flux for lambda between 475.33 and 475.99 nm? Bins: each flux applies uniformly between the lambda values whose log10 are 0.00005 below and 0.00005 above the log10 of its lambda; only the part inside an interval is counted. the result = 28.57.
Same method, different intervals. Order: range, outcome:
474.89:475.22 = 32.35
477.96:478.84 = 30.83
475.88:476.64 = 29.95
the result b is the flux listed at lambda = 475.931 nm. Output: 24.57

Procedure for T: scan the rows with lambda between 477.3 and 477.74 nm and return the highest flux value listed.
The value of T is 29.83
